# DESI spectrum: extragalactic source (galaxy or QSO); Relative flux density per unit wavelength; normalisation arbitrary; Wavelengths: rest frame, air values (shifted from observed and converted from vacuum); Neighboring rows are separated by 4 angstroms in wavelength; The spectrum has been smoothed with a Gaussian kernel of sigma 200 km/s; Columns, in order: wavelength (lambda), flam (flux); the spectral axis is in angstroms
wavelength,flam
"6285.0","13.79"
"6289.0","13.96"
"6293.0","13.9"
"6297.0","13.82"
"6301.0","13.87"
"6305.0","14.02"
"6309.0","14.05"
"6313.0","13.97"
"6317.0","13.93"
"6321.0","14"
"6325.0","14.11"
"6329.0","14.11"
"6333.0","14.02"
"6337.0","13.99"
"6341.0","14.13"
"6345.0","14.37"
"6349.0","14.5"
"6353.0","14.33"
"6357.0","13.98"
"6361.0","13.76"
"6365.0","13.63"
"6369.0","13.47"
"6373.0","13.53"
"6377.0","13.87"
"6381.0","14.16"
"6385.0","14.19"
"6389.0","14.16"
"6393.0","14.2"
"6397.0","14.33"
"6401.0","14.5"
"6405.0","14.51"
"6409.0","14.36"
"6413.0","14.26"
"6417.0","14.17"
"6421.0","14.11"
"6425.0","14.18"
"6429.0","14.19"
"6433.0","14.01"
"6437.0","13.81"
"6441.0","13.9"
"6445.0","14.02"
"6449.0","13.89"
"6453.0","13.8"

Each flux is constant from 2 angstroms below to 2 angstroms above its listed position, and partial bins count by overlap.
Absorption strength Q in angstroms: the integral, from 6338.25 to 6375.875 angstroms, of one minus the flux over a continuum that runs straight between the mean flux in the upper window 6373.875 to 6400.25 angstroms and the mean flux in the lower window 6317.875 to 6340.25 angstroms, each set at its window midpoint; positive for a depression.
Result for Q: 0.34 angstroms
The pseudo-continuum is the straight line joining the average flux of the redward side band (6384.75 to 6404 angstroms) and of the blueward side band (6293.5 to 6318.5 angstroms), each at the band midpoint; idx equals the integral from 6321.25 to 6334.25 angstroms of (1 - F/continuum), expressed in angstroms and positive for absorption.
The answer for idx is -0.04 angstroms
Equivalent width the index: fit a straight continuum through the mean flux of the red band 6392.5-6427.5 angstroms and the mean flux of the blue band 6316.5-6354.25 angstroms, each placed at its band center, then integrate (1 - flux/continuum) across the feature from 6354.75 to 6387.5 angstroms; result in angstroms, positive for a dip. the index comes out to 0.89 angstroms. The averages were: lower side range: 14.2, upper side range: 14.3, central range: 13.8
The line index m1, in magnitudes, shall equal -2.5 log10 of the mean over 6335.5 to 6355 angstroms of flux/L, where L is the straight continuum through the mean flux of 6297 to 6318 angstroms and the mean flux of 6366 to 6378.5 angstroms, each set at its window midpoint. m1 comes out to -0.04 mag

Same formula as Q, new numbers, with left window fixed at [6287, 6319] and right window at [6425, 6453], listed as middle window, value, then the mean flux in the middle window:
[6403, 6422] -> -0.44 angstroms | 14.3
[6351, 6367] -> 0.03 angstroms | 13.9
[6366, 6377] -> 0.30 angstroms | 13.6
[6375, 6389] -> -0.13 angstroms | 14.1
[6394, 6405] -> -0.35 angstroms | 14.4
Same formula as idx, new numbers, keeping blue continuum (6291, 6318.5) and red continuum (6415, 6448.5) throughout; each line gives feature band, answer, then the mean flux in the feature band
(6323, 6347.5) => -0.3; 14.1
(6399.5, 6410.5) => -0.3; 14.5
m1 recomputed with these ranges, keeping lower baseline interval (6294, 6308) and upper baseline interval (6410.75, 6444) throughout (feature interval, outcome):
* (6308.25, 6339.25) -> -0.006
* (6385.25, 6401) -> -0.017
